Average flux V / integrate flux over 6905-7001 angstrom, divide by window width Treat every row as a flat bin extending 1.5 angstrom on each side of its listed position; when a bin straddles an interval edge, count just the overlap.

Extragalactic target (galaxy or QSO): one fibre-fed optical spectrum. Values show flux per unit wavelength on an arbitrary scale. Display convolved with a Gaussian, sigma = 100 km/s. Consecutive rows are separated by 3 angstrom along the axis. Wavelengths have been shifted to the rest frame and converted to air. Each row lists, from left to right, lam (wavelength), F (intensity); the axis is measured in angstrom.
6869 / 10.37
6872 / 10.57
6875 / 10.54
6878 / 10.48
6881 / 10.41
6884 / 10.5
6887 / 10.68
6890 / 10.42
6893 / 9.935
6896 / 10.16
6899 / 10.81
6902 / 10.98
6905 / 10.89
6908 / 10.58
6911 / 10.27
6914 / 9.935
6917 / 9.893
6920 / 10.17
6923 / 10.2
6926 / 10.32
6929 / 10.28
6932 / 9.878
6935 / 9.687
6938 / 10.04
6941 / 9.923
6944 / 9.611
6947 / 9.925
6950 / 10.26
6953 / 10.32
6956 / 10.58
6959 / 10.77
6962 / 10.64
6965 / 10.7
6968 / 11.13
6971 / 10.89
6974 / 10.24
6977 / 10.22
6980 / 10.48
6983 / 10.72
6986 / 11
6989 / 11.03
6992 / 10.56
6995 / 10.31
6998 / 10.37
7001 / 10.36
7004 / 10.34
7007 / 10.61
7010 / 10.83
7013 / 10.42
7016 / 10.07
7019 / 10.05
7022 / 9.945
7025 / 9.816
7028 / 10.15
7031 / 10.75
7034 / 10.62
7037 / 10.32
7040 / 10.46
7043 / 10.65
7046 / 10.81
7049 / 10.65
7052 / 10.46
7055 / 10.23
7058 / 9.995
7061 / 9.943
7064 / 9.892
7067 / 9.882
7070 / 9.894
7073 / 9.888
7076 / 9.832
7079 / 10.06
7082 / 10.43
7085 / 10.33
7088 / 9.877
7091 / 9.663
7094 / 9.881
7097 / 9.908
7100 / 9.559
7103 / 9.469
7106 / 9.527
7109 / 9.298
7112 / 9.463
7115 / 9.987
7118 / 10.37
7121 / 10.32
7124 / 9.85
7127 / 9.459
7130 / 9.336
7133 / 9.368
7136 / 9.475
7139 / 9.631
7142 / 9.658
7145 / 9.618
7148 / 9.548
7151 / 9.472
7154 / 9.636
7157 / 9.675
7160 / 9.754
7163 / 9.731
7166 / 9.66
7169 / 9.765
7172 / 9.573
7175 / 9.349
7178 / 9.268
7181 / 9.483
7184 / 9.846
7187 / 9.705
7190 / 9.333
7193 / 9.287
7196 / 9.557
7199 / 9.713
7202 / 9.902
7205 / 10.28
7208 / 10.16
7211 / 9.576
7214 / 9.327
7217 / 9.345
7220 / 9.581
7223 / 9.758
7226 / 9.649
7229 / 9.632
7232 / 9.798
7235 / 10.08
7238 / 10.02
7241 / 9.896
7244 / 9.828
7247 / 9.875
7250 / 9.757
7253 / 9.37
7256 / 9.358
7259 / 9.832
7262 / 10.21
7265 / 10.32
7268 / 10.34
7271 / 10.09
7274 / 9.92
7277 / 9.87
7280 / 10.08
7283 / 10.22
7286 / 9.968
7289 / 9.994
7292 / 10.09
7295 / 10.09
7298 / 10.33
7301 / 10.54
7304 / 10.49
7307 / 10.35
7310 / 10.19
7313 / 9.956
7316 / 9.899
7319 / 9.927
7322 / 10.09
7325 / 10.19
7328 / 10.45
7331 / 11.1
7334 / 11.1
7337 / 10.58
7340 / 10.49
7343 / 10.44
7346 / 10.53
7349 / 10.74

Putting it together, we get 10.4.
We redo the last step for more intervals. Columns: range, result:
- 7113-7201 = 9.64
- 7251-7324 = 10.1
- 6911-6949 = 10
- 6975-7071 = 10.4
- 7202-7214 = 9.91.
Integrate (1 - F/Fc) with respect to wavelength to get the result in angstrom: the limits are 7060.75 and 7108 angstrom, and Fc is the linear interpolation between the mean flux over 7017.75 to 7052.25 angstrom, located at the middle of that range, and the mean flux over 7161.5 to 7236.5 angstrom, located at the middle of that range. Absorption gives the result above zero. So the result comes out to 1.39 angstrom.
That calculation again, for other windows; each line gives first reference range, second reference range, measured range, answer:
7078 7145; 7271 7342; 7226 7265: 1.1 angstrom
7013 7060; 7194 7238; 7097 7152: 2.2 angstrom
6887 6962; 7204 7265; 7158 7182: 0.7 angstrom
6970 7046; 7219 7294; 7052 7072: 0.6 angstrom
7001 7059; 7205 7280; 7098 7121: 1.0 angstrom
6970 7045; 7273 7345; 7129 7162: 2.5 angstrom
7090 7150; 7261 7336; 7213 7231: 0.8 angstrom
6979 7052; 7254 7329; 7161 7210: 2.8 angstrom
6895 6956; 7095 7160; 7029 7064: -1.9 angstrom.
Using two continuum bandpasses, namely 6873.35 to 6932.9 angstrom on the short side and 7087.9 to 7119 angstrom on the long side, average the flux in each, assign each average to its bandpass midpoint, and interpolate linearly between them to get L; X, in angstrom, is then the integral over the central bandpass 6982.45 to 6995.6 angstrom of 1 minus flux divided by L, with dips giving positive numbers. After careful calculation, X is -0.9 angstrom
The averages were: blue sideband 10.4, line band 10.8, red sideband 9.71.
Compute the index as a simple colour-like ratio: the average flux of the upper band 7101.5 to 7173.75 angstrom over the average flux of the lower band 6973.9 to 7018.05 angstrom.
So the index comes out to 0.9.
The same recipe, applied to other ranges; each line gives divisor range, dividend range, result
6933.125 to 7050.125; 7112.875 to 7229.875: 0.93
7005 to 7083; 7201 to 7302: 0.97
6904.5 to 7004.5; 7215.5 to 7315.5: 0.96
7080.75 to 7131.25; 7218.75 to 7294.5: 1.01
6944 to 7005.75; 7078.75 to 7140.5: 0.93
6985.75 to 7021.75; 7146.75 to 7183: 0.92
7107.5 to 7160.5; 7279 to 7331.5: 1.06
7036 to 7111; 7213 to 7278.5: 0.98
